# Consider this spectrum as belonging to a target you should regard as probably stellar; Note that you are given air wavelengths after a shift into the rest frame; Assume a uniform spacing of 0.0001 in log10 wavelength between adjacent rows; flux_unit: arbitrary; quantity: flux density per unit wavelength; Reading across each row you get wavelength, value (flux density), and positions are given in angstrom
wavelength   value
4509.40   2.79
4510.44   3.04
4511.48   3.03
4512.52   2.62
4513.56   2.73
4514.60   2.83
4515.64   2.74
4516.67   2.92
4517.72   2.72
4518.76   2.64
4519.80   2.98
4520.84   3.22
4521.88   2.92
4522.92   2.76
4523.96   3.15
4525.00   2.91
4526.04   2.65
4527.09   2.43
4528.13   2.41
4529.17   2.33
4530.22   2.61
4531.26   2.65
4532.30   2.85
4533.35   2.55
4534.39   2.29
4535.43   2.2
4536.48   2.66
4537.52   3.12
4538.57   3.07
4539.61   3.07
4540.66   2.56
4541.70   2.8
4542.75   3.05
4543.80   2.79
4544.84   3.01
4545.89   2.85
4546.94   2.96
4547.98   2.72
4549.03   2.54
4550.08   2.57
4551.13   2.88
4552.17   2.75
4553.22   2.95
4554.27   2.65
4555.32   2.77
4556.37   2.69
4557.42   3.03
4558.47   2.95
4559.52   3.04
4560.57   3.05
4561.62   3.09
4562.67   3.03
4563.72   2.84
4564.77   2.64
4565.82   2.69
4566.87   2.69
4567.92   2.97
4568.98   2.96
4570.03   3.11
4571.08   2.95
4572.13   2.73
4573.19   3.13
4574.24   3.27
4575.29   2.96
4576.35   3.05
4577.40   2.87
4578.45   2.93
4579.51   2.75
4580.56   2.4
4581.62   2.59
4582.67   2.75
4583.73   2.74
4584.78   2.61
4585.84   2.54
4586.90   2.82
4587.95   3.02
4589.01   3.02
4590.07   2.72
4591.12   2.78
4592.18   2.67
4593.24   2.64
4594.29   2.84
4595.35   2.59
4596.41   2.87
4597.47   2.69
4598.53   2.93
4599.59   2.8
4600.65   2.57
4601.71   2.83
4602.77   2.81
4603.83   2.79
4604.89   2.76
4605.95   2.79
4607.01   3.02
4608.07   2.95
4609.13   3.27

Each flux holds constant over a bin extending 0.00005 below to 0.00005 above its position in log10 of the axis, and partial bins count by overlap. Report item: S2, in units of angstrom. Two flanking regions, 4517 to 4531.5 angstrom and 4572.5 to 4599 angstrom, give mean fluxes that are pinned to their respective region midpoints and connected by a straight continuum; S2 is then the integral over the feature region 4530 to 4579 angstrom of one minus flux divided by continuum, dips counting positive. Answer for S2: -1.2 angstrom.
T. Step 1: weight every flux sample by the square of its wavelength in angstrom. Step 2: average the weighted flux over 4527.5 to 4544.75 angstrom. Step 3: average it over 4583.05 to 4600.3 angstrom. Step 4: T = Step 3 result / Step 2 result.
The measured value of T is 1.1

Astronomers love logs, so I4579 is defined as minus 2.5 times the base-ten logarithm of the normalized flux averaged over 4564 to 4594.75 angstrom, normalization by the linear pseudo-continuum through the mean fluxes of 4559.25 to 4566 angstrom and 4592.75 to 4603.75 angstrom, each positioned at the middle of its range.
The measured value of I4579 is 0.01 mag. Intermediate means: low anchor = 2.92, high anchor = 2.76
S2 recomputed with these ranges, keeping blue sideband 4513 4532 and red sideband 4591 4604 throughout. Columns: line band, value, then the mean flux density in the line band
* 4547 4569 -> -0.6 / 2.83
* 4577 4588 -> 0.2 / 2.72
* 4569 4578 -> -0.8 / 3.01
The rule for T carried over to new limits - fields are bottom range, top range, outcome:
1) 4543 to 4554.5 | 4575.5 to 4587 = 0.99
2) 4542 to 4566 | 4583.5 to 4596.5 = 0.98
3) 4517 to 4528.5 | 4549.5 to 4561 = 1.03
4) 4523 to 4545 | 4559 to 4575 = 1.10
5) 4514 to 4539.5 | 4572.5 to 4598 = 1.05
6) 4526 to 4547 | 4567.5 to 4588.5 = 1.08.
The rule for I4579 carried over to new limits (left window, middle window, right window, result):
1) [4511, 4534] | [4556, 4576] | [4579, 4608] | -0.071 mag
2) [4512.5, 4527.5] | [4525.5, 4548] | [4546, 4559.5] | 0.039 mag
